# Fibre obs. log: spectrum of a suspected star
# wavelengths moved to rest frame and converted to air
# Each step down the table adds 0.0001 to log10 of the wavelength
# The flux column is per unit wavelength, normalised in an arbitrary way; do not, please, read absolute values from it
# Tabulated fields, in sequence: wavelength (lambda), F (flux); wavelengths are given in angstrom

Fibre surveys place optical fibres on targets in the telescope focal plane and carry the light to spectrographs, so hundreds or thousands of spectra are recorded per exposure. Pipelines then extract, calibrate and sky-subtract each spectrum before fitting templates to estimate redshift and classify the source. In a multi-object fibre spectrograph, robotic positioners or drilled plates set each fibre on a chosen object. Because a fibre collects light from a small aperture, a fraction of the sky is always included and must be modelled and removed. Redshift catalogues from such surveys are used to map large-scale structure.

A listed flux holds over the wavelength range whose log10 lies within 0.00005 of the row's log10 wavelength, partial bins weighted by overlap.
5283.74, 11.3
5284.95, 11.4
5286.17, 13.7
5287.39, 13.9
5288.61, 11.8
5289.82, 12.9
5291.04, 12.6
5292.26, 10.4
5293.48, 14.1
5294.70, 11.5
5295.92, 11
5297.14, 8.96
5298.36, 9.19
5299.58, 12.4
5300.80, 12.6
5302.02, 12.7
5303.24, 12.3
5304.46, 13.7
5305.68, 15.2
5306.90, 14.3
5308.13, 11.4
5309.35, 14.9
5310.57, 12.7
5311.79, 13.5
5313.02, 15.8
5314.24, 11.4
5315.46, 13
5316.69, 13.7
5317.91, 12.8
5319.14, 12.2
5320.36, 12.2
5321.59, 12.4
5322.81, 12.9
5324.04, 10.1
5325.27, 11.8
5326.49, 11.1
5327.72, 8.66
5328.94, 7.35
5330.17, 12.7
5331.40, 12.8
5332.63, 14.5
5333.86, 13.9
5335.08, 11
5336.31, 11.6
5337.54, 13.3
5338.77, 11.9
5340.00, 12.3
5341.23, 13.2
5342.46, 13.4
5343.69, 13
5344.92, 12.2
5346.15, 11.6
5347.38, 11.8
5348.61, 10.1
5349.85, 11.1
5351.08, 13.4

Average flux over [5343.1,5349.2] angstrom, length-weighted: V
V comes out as 11.7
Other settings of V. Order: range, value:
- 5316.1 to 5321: 12.7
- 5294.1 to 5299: 10.2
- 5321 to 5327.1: 11.7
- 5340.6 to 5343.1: 13.3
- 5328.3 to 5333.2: 11.8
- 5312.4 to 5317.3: 13.5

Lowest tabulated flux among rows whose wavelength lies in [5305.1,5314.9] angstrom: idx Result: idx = 11.4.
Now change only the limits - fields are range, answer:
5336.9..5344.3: 11.9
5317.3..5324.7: 10.1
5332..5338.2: 11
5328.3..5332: 7.35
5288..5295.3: 10.4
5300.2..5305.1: 12.3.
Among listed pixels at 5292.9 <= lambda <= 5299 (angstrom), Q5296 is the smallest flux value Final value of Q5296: 8.96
